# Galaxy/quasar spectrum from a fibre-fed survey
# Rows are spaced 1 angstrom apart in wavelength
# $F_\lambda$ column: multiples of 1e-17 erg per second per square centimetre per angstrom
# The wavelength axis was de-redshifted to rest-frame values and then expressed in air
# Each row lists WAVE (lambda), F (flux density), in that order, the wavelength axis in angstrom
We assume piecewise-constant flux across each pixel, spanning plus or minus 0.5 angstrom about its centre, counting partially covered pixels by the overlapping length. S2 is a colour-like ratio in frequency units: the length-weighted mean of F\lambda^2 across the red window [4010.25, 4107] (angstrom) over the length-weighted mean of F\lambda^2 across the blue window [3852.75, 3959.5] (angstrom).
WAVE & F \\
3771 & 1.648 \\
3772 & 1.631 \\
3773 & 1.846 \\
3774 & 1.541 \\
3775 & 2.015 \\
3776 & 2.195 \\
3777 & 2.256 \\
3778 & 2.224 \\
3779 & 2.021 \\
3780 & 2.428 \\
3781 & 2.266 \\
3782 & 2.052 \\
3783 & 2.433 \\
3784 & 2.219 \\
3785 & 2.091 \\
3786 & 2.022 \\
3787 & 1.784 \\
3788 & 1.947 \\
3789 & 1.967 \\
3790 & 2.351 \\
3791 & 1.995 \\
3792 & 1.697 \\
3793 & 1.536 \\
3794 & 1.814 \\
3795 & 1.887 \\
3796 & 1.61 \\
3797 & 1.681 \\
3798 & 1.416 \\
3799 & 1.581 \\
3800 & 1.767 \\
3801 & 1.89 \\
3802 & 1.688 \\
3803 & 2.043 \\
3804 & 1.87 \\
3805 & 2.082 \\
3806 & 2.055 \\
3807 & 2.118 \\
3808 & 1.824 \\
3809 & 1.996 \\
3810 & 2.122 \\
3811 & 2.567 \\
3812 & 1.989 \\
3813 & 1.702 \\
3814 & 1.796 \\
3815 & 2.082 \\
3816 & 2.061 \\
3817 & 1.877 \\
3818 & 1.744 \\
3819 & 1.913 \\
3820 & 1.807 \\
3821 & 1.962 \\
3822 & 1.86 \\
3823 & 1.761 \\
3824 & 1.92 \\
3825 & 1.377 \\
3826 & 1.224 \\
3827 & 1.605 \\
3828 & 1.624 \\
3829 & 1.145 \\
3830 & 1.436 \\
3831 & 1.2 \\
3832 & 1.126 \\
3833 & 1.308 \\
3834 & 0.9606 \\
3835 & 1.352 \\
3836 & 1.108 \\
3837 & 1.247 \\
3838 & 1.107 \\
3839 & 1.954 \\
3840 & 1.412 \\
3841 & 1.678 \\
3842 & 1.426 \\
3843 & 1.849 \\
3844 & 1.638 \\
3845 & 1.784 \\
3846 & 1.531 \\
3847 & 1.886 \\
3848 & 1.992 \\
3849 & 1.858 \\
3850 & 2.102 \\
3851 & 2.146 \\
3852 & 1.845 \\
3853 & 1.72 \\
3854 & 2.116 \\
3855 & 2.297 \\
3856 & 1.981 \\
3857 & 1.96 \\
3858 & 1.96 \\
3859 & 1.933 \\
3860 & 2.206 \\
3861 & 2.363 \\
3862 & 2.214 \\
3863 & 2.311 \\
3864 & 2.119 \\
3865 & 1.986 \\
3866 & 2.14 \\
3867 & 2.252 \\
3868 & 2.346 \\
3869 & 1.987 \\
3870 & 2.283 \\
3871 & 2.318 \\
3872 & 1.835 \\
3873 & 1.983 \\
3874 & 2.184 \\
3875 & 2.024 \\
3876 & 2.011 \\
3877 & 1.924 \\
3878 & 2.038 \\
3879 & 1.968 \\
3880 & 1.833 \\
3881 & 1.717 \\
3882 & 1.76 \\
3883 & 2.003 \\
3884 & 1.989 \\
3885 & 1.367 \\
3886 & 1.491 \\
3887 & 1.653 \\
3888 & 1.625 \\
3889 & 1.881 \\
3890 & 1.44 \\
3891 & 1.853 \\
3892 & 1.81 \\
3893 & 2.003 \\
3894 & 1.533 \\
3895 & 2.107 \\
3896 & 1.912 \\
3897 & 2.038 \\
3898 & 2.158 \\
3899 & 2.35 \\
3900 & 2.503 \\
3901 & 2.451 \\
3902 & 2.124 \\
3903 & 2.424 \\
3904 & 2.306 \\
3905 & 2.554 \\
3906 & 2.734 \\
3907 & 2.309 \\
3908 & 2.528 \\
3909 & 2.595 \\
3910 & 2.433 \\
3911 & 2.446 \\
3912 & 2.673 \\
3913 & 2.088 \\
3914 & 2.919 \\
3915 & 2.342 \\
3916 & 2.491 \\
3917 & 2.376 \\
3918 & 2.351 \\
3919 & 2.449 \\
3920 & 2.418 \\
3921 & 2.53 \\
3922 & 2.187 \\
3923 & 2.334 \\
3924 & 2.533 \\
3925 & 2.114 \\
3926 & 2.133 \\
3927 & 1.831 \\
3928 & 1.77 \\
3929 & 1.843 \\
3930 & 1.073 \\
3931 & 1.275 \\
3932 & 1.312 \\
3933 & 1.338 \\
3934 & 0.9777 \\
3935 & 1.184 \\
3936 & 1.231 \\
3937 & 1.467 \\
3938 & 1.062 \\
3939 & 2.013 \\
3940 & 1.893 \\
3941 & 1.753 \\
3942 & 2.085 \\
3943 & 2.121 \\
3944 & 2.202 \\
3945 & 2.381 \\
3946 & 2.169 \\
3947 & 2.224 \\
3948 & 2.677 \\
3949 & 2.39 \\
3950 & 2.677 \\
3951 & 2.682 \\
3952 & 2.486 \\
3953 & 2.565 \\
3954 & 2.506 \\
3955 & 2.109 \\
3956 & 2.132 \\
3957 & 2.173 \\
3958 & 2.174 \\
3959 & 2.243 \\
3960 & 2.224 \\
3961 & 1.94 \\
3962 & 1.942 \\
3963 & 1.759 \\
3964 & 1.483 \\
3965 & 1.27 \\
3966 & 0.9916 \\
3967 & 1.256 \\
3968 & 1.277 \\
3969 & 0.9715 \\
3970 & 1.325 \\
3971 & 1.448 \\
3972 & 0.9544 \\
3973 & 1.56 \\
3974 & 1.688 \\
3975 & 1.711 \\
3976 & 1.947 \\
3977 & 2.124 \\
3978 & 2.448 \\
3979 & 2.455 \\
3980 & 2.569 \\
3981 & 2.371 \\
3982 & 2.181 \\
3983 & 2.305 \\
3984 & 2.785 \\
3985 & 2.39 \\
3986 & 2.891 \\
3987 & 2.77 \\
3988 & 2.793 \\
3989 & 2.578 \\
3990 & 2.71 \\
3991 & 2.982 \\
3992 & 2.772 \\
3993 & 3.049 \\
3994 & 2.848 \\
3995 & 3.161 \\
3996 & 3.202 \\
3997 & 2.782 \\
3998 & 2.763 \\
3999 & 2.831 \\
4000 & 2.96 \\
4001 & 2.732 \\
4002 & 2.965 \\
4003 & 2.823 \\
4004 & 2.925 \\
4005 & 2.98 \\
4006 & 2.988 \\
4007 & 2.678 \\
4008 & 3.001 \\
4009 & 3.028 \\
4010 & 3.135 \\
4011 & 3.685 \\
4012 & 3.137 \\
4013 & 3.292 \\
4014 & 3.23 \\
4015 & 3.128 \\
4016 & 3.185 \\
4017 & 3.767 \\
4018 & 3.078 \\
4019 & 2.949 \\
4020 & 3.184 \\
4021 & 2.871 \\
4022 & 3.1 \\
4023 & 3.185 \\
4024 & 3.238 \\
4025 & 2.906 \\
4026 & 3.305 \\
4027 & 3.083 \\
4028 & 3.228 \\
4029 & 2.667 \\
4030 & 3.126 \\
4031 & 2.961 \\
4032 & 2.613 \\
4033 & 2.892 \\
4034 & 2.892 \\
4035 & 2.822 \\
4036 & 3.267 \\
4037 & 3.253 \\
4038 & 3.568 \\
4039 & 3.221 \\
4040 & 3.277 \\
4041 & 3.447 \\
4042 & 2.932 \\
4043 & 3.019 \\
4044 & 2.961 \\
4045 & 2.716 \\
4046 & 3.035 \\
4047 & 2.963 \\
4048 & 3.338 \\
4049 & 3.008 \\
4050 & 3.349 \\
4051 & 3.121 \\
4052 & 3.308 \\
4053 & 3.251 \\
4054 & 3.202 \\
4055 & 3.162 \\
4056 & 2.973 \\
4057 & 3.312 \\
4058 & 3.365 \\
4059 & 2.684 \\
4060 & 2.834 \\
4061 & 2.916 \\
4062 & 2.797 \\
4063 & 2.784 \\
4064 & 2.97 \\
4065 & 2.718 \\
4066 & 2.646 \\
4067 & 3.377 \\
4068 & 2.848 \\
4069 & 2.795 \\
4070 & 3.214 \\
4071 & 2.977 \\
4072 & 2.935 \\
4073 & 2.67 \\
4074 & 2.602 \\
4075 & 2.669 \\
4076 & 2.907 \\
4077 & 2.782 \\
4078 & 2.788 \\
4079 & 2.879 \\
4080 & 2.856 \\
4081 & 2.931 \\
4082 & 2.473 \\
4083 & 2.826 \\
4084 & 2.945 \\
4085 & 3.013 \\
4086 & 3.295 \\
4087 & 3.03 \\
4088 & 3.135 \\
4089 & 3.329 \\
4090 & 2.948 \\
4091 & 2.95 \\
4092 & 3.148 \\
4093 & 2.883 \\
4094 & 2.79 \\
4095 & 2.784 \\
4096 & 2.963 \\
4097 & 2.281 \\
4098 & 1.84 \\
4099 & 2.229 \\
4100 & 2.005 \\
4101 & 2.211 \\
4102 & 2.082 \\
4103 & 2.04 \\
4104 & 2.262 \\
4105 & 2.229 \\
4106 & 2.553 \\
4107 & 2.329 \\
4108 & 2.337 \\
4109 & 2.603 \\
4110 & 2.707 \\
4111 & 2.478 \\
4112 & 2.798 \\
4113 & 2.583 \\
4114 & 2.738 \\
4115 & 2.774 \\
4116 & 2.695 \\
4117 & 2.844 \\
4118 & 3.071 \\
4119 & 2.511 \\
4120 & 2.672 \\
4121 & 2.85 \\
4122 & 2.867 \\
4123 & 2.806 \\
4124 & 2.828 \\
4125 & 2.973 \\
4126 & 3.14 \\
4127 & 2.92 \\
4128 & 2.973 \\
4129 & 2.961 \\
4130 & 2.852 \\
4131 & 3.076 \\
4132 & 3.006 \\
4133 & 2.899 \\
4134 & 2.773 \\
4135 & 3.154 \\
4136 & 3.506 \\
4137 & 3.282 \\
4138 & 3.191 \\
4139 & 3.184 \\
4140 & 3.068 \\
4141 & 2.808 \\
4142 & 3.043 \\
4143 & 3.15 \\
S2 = 1.5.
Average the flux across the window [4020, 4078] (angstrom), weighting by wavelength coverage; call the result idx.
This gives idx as 3.02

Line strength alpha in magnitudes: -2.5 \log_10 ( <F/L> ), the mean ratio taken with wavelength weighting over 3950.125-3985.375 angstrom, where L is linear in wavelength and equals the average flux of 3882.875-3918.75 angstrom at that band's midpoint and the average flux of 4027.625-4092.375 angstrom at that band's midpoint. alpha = 0.27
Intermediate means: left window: 2.17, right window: 3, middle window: 1.96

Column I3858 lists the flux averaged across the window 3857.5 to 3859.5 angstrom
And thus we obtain 1.95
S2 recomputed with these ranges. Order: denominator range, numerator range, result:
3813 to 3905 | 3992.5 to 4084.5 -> 1.78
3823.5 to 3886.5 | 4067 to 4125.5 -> 1.70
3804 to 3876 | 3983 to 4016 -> 1.73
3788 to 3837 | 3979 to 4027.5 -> 1.87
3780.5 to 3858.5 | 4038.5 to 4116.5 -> 1.80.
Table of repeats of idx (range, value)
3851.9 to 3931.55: 2.1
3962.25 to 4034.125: 2.61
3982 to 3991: 2.64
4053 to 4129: 2.78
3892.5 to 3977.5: 2.02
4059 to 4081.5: 2.85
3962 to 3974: 1.34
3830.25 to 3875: 1.84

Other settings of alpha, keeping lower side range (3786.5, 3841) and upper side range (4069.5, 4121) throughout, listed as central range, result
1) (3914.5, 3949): 0.09 mag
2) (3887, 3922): -0.11 mag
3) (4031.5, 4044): -0.23 mag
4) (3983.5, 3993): -0.18 mag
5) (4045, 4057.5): -0.23 mag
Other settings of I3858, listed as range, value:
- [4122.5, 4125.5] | 2.87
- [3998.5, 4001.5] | 2.84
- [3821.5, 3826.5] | 1.63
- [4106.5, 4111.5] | 2.49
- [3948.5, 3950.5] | 2.53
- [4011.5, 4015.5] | 3.2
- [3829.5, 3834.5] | 1.21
